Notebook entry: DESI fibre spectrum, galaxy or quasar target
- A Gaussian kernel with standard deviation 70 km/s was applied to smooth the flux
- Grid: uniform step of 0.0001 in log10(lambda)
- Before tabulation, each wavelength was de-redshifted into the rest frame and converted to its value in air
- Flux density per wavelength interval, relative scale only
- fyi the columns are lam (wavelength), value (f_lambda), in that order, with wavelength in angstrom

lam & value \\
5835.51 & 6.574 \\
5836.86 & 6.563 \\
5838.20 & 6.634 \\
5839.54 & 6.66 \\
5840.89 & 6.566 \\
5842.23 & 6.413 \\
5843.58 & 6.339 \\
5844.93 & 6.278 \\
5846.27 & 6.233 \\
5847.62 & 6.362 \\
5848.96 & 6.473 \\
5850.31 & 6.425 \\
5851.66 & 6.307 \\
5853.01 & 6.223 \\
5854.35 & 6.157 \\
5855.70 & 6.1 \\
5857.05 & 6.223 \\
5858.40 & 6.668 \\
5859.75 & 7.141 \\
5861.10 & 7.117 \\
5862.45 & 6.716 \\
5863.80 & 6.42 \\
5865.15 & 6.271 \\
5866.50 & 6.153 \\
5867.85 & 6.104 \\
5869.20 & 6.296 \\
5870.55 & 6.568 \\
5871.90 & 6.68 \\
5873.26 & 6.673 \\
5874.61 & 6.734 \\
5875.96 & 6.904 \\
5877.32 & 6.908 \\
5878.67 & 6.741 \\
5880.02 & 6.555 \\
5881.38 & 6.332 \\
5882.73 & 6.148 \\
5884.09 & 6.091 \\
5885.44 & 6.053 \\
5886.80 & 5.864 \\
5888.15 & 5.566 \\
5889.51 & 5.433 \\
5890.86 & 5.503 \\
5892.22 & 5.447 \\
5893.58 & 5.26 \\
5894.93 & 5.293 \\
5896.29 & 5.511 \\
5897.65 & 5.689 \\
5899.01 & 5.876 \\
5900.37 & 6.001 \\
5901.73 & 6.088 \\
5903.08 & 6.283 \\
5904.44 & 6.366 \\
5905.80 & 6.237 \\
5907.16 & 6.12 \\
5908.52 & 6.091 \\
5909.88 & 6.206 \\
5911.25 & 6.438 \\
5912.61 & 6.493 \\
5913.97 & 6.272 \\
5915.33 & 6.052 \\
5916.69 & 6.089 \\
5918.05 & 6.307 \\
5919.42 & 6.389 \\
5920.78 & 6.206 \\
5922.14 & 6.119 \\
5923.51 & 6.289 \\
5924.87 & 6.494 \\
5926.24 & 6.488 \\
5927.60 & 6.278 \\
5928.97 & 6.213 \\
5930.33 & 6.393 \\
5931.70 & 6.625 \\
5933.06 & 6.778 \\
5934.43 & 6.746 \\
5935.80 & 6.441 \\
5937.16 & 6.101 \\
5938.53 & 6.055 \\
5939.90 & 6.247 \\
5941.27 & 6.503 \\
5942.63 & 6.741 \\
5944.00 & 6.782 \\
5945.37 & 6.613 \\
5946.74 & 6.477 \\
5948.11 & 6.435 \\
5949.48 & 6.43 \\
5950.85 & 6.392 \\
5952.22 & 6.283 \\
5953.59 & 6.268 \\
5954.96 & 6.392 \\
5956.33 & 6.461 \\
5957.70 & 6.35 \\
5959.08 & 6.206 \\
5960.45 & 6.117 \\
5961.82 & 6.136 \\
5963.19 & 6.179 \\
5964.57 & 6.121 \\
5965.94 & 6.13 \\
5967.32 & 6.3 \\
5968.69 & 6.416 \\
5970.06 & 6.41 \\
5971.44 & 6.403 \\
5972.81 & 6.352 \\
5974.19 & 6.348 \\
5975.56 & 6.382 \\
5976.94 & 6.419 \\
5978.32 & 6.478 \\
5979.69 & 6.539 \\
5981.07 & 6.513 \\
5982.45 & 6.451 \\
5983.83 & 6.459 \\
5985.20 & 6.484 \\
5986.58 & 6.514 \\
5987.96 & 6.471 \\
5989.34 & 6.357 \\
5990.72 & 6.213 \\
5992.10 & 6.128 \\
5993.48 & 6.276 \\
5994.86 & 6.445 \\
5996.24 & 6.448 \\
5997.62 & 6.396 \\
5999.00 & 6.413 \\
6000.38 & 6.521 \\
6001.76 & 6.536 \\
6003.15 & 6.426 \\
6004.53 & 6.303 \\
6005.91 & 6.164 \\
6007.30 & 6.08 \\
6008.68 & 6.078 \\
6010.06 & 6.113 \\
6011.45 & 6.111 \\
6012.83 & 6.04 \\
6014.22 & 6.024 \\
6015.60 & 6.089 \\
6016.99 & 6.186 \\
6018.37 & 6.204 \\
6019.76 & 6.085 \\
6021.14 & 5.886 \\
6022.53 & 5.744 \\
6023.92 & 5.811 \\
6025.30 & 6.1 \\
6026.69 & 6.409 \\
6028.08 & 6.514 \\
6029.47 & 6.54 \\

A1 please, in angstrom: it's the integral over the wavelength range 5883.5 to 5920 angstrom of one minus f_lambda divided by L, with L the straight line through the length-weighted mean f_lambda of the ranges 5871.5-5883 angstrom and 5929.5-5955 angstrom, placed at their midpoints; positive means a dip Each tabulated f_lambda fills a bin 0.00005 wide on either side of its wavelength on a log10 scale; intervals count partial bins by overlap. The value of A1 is 3.4 angstrom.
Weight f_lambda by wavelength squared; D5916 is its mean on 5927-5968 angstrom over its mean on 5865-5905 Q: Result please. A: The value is 1.07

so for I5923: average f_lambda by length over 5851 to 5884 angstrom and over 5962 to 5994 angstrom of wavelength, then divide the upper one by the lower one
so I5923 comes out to 0.98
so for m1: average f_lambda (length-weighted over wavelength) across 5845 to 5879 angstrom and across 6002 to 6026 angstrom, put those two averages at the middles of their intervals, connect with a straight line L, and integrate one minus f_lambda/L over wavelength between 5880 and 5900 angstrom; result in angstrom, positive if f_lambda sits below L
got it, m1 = 2.1 angstrom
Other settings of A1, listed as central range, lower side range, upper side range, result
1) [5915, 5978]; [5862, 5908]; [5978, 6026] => -1.6 angstrom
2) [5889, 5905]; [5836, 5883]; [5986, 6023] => 1.7 angstrom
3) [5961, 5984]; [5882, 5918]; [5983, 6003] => -0.2 angstrom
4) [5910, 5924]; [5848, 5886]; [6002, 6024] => 0.2 angstrom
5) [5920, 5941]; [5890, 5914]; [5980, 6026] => -1.2 angstrom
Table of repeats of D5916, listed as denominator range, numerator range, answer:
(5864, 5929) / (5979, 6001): 1.07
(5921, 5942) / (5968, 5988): 1.03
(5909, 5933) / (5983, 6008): 1.03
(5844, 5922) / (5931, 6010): 1.05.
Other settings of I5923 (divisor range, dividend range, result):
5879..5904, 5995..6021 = 1.07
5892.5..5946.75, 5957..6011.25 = 1.02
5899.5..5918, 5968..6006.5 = 1.03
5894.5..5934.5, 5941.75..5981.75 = 1.03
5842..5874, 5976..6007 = 1.00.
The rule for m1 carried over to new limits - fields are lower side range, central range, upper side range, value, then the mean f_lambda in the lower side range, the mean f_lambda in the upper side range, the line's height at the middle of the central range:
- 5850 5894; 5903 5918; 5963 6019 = 0.2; 6.3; 6.32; 6.31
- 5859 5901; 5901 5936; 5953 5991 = -0.4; 6.19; 6.35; 6.26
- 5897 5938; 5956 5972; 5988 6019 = 0.0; 6.27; 6.26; 6.26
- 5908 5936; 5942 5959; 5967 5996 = -0.2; 6.35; 6.4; 6.38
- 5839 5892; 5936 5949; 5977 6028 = -0.3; 6.36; 6.27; 6.31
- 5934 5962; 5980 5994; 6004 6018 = -0.4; 6.39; 6.12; 6.22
